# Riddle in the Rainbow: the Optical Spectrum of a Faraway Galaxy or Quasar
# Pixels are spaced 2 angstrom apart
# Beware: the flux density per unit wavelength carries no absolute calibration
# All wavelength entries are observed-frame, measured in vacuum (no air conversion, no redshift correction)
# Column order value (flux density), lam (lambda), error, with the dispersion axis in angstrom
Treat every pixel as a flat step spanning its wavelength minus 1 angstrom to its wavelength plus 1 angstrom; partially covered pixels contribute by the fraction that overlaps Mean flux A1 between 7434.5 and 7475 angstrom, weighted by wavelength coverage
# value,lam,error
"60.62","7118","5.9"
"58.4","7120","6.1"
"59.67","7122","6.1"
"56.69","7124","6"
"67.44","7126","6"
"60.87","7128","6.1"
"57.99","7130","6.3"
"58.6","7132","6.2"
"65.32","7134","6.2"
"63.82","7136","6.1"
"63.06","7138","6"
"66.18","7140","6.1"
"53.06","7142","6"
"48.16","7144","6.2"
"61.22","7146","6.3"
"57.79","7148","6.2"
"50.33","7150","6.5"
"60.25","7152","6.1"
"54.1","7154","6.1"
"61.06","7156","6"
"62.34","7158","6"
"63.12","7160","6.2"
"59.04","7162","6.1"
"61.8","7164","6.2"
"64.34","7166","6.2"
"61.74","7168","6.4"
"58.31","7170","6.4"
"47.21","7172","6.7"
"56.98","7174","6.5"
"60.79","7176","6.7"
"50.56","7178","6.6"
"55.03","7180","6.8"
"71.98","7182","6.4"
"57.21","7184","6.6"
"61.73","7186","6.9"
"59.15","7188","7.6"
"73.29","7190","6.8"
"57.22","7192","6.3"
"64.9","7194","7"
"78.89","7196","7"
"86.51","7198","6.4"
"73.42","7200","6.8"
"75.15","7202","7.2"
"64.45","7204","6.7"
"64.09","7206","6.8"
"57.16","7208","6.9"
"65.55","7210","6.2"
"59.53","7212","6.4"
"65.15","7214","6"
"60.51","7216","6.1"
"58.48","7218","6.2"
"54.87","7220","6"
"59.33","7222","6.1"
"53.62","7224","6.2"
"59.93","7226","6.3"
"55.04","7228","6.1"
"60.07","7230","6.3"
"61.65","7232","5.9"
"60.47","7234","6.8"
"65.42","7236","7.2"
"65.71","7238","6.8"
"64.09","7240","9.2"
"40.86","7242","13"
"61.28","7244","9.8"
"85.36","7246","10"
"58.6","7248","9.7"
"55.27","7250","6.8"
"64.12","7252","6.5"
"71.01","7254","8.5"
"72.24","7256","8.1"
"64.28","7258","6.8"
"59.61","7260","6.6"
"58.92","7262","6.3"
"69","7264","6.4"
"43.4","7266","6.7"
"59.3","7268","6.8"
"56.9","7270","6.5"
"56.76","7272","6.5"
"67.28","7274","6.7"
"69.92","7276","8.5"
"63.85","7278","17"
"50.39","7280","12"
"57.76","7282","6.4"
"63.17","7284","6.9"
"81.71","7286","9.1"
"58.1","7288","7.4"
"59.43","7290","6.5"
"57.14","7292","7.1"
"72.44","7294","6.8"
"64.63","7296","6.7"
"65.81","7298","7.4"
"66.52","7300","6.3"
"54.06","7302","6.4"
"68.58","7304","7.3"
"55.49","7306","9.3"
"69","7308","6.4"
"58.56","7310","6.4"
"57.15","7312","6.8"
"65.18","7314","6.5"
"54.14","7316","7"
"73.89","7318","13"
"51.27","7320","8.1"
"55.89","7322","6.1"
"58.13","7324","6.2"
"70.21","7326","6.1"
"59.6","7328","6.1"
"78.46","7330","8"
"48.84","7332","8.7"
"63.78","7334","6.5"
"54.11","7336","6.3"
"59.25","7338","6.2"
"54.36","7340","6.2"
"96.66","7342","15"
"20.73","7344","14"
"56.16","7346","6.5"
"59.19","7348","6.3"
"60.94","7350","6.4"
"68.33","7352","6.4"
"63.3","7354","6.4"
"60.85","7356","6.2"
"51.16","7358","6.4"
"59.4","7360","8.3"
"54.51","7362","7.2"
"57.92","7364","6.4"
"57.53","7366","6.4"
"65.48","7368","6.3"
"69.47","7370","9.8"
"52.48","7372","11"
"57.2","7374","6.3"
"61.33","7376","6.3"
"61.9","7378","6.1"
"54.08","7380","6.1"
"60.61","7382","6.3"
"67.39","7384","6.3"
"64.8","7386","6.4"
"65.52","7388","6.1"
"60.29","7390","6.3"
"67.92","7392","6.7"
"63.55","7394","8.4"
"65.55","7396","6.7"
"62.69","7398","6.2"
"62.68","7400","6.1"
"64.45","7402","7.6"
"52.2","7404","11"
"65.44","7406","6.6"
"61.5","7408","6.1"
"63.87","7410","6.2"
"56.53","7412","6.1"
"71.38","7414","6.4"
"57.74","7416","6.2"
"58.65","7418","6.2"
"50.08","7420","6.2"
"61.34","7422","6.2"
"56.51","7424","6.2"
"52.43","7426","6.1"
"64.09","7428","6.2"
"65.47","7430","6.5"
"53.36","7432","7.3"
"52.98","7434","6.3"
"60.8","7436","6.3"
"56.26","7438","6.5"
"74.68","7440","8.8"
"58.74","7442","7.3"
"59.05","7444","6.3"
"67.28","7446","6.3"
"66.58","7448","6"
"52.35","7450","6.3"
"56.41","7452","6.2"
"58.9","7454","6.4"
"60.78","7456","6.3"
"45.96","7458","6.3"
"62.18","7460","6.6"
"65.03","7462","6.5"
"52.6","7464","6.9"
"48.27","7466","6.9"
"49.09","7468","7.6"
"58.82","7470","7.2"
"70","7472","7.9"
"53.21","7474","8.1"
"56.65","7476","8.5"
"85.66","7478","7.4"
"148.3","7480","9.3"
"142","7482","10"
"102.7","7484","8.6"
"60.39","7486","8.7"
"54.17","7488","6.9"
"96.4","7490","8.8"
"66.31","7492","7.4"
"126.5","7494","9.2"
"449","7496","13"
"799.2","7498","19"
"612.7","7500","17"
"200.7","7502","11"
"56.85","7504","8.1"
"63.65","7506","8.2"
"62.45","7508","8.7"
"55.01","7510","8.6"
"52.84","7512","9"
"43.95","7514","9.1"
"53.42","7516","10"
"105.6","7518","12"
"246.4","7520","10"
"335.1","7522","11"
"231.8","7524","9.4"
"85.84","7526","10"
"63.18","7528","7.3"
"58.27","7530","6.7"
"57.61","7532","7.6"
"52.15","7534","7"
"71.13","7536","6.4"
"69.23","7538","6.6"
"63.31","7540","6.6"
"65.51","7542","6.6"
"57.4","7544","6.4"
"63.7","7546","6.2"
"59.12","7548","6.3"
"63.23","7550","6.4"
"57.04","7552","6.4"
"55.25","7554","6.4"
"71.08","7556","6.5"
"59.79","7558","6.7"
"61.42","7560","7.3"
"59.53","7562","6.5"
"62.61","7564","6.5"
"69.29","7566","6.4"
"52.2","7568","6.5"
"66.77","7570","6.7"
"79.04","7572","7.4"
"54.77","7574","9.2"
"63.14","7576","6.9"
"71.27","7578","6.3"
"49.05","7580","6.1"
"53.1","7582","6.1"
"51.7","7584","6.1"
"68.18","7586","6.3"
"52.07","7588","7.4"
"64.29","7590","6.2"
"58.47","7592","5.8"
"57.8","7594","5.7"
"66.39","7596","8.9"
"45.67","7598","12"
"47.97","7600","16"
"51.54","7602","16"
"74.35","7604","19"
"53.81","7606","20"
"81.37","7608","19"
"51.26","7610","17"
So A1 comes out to 58.8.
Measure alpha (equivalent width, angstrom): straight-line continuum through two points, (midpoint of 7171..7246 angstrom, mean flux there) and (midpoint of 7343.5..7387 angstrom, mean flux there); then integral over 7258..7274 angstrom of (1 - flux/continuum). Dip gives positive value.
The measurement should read 0.6 angstrom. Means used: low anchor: 62.1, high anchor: 58.8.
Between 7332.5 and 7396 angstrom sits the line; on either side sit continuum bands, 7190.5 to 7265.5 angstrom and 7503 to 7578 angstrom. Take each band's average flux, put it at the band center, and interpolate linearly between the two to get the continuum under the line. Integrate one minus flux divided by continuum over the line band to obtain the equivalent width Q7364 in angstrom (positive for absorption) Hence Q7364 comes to 9.2 angstrom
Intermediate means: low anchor 63.5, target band 60.3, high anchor 79.6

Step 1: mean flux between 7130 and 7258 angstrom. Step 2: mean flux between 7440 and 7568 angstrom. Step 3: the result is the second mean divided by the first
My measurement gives 1.69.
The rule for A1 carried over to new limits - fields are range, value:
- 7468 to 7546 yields 133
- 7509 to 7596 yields 76.4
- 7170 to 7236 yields 62.2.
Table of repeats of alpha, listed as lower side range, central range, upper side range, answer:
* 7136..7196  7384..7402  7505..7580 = 1.87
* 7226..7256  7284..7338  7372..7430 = -0.49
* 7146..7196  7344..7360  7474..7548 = 6.90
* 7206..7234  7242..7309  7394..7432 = -3.27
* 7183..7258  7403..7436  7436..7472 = 0.26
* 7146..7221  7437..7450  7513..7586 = 2.06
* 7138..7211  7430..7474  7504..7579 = 9.78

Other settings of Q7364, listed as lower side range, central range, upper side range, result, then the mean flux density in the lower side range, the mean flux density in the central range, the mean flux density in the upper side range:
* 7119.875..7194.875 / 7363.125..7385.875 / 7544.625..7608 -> -0.2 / 59.8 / 60.7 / 60.4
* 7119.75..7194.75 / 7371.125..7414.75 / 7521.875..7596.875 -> 2.8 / 59.8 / 61.9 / 70.7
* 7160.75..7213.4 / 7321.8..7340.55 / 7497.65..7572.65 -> 5.1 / 63.3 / 60.6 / 111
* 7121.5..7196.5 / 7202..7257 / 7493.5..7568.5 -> 8.4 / 60.2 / 61.9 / 129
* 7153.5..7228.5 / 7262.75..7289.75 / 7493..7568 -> 6.0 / 62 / 61.3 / 129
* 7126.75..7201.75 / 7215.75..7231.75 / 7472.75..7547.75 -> 3.5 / 61.4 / 57.8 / 136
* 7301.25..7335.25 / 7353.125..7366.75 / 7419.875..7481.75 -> 0.9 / 61.3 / 57.8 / 63.2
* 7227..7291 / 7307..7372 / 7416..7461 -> 0.2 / 61.9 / 60.3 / 58.8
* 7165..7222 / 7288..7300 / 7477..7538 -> 3.7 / 62.9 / 63.6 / 153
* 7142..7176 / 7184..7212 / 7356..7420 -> -4.2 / 57.9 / 67.1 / 61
